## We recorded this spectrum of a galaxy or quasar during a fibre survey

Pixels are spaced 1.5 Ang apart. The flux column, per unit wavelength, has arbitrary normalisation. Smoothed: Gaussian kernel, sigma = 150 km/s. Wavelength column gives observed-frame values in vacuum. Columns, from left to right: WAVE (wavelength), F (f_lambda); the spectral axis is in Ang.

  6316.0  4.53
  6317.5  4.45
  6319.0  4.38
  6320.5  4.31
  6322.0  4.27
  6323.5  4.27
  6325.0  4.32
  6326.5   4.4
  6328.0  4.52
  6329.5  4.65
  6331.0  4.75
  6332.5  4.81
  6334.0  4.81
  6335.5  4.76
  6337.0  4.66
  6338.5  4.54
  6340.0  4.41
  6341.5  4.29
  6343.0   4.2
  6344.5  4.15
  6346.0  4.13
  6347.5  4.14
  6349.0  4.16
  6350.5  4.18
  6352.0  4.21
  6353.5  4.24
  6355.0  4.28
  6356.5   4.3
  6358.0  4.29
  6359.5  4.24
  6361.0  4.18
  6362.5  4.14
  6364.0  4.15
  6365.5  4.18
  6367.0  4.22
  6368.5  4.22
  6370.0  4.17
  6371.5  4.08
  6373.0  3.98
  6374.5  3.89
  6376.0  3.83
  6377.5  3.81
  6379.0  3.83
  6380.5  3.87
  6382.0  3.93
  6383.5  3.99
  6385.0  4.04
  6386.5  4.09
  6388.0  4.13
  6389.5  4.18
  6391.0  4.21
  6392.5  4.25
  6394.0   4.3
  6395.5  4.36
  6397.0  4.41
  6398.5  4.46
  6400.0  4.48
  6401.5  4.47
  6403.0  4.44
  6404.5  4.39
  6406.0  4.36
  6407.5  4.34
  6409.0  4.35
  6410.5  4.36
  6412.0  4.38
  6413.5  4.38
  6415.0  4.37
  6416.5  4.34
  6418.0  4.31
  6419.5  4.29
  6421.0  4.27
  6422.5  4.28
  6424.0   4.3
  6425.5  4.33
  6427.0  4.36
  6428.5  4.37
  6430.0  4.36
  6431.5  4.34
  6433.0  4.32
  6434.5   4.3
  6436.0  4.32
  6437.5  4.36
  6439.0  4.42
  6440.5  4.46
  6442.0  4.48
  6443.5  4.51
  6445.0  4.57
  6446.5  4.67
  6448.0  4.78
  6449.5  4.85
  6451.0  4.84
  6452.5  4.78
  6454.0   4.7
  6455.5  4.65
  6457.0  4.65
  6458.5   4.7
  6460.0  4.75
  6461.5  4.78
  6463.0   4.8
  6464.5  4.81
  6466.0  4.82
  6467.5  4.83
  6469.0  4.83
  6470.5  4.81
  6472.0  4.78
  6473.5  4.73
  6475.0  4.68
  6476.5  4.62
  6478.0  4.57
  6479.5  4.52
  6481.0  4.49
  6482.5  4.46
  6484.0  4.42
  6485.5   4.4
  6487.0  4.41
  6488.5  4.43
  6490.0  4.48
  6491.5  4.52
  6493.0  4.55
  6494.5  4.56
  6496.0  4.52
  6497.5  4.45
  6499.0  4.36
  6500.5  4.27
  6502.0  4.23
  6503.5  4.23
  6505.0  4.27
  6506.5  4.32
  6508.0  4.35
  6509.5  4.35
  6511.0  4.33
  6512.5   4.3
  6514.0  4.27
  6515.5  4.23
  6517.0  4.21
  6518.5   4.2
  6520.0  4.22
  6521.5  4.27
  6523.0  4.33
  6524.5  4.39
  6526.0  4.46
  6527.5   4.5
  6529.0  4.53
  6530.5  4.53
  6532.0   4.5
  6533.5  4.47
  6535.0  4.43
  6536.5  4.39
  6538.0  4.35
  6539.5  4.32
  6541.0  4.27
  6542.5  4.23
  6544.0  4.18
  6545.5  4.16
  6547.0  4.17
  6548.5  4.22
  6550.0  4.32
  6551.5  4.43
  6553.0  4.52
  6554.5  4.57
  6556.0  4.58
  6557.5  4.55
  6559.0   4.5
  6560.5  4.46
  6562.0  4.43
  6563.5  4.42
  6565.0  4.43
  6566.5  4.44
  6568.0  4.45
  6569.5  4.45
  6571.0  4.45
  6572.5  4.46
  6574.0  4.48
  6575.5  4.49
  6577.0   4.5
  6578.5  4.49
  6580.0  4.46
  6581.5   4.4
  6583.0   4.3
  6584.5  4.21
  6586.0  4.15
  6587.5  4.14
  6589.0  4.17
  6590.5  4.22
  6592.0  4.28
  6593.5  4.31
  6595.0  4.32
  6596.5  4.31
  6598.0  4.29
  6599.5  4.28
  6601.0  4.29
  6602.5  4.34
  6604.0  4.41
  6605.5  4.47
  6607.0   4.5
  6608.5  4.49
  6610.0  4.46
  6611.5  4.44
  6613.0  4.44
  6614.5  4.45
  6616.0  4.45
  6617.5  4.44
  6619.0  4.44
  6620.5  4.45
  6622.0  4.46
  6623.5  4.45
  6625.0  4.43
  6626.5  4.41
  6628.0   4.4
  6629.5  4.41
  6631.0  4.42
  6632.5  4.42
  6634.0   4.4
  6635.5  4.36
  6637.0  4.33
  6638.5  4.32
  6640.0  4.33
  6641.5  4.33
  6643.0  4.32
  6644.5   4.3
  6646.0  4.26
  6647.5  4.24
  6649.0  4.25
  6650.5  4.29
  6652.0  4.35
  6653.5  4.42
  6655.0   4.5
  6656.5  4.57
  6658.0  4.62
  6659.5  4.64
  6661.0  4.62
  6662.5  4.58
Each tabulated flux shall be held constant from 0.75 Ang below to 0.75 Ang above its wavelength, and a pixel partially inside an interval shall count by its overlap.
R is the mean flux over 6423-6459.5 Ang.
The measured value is 4.52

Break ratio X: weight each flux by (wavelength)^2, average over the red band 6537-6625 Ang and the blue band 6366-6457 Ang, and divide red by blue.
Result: 1.1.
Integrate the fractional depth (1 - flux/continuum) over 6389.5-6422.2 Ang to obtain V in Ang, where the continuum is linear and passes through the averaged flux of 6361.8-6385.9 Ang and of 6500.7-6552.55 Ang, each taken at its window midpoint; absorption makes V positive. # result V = -2.2 Ang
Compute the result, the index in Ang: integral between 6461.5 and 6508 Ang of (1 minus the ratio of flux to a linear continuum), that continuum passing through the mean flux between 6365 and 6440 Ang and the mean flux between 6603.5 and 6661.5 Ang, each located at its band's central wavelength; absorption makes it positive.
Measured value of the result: -2.6 Ang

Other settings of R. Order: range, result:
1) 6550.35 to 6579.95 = 4.48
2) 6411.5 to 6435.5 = 4.33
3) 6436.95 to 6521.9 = 4.53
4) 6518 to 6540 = 4.4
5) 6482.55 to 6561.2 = 4.38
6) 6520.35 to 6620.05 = 4.39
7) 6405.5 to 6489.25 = 4.53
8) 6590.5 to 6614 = 4.37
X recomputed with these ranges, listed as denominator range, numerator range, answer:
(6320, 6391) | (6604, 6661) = 1.13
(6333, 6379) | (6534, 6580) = 1.11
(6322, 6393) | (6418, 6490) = 1.11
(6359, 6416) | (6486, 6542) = 1.08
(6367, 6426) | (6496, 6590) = 1.08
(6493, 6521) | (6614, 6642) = 1.06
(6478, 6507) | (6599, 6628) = 1.04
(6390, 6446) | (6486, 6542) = 1.03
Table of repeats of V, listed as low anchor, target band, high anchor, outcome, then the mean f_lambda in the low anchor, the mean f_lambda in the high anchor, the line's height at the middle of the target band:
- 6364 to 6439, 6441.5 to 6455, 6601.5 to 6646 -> -1.32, 4.24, 4.41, 4.27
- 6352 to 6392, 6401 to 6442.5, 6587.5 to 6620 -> -2.02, 4.1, 4.37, 4.16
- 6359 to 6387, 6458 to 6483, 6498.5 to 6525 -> -2.94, 4.04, 4.28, 4.21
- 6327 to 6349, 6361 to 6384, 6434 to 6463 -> 2.51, 4.48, 4.62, 4.52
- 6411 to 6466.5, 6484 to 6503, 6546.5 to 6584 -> 0.22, 4.51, 4.44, 4.48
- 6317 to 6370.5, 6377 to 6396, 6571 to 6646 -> 1.19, 4.34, 4.38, 4.35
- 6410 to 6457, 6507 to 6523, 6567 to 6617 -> 0.50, 4.46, 4.37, 4.41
